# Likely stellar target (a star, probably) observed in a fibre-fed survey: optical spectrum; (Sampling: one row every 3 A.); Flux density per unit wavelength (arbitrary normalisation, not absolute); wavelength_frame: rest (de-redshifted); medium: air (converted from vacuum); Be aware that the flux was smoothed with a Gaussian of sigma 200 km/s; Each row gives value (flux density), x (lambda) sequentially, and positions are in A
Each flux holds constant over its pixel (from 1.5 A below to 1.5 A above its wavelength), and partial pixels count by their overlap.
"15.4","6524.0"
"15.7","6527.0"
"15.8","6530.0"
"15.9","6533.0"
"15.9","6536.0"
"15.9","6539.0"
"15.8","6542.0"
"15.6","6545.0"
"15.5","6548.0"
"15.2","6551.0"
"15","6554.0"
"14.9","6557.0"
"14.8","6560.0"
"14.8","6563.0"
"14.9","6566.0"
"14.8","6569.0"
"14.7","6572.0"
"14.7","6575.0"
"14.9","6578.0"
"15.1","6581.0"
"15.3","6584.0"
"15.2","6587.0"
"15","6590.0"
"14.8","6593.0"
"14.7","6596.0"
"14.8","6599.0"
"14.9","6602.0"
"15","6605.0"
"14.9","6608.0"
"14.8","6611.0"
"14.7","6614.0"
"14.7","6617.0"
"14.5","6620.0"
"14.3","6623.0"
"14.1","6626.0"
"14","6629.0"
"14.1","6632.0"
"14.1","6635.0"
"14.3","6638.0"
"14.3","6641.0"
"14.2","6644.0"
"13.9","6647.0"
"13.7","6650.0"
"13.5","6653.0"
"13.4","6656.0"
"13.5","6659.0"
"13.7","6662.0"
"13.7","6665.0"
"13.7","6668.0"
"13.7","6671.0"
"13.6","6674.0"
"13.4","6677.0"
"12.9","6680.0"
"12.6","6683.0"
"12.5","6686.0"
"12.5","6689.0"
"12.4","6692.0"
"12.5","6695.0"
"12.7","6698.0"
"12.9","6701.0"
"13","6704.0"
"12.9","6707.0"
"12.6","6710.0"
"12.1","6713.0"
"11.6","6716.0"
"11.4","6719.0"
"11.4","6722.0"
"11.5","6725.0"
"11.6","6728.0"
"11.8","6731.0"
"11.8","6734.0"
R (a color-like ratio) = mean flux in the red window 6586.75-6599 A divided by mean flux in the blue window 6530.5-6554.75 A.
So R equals 1.0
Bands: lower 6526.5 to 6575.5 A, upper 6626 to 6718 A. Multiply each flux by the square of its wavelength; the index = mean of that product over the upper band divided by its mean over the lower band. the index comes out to 0.9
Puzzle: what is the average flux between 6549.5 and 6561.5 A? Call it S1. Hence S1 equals 15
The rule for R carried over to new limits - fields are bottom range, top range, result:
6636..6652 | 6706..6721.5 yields 0.86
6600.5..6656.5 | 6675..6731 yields 0.86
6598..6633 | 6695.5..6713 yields 0.87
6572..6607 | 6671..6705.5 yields 0.86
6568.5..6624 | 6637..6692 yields 0.91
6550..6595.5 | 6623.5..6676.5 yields 0.93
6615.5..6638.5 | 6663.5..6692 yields 0.92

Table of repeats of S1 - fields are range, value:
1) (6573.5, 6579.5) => 14.8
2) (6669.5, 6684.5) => 13.2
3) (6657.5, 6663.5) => 13.6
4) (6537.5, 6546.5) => 15.8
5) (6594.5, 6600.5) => 14.8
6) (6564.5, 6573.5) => 14.8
